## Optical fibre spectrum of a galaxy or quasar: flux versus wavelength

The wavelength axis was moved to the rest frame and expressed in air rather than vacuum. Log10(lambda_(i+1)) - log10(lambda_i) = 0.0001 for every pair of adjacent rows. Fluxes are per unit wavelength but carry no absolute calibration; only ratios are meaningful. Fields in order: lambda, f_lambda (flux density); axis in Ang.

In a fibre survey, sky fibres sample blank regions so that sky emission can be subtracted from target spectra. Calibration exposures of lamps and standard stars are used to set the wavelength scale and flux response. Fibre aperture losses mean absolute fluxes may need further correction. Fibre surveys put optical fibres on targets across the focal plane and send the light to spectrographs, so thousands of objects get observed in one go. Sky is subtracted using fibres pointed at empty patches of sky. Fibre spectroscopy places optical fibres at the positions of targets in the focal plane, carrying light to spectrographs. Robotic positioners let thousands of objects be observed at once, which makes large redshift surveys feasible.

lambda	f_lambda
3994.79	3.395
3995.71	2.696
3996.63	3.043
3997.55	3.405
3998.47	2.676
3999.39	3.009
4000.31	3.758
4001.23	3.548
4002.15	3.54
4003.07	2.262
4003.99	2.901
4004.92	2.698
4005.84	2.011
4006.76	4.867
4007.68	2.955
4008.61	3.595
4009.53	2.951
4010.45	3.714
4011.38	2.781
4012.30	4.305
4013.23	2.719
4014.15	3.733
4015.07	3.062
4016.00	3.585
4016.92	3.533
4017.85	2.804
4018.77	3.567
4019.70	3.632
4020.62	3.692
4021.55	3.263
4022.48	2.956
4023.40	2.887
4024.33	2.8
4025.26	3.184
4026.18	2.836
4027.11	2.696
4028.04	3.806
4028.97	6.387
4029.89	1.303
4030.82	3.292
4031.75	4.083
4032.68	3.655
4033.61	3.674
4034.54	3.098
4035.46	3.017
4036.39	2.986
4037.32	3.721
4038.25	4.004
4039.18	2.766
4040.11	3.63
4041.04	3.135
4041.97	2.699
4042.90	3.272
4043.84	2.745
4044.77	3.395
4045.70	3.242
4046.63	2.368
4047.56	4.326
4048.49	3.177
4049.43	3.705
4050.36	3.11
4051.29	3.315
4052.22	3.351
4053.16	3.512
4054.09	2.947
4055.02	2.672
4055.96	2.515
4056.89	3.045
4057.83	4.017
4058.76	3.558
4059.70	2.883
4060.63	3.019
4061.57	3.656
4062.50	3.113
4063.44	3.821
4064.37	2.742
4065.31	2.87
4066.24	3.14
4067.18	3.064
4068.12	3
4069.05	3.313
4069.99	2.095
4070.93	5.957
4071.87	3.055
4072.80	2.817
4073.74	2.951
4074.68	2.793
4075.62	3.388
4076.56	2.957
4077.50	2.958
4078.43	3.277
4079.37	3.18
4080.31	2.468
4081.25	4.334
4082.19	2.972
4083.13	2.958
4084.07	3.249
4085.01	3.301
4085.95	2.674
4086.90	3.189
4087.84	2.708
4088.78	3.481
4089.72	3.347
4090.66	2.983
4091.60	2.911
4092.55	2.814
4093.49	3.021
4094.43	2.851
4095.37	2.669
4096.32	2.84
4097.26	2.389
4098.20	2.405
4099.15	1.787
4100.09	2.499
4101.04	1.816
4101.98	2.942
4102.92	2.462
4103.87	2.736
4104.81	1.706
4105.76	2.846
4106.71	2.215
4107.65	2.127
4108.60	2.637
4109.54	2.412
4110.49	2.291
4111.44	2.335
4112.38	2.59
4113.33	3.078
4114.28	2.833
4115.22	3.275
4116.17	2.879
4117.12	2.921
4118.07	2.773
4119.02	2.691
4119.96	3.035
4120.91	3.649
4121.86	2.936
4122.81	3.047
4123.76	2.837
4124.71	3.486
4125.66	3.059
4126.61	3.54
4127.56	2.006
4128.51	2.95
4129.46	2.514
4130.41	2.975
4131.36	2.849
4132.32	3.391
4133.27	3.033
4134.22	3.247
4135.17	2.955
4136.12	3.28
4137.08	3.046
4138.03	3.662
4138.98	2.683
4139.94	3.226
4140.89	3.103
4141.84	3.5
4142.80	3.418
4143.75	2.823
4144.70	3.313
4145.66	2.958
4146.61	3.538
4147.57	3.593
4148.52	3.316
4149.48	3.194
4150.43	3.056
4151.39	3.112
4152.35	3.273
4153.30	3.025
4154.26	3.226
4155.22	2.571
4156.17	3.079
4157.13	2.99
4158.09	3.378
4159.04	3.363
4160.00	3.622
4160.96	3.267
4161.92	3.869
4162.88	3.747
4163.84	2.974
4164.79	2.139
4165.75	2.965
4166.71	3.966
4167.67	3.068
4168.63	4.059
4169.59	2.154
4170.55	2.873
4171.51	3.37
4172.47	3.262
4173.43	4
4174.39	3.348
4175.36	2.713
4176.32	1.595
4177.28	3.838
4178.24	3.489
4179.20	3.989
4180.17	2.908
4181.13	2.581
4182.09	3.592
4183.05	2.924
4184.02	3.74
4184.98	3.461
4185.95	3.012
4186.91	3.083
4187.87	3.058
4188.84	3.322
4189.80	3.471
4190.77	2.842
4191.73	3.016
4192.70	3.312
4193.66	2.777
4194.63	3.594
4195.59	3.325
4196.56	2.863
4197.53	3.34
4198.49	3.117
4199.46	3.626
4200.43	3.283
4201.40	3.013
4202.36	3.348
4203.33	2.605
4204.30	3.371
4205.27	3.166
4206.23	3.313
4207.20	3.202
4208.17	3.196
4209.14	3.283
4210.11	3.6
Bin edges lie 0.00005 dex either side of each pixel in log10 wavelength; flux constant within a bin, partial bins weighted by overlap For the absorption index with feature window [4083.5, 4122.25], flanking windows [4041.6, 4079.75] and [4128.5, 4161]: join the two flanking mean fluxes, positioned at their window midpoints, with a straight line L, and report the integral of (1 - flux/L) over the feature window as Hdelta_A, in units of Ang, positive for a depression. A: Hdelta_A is 5.4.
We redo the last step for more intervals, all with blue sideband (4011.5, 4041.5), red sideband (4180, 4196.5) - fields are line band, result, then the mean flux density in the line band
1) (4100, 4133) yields 5.1 Ang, 2.76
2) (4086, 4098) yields 1.4 Ang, 2.91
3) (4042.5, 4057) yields 0.7 Ang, 3.17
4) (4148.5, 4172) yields 0.2 Ang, 3.18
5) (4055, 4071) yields 0.6 Ang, 3.2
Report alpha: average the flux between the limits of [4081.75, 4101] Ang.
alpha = 2.83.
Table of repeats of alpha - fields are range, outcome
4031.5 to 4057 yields 3.25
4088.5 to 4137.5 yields 2.79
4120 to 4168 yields 3.16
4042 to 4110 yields 3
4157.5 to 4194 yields 3.22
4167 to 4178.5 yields 3.15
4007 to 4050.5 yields 3.33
